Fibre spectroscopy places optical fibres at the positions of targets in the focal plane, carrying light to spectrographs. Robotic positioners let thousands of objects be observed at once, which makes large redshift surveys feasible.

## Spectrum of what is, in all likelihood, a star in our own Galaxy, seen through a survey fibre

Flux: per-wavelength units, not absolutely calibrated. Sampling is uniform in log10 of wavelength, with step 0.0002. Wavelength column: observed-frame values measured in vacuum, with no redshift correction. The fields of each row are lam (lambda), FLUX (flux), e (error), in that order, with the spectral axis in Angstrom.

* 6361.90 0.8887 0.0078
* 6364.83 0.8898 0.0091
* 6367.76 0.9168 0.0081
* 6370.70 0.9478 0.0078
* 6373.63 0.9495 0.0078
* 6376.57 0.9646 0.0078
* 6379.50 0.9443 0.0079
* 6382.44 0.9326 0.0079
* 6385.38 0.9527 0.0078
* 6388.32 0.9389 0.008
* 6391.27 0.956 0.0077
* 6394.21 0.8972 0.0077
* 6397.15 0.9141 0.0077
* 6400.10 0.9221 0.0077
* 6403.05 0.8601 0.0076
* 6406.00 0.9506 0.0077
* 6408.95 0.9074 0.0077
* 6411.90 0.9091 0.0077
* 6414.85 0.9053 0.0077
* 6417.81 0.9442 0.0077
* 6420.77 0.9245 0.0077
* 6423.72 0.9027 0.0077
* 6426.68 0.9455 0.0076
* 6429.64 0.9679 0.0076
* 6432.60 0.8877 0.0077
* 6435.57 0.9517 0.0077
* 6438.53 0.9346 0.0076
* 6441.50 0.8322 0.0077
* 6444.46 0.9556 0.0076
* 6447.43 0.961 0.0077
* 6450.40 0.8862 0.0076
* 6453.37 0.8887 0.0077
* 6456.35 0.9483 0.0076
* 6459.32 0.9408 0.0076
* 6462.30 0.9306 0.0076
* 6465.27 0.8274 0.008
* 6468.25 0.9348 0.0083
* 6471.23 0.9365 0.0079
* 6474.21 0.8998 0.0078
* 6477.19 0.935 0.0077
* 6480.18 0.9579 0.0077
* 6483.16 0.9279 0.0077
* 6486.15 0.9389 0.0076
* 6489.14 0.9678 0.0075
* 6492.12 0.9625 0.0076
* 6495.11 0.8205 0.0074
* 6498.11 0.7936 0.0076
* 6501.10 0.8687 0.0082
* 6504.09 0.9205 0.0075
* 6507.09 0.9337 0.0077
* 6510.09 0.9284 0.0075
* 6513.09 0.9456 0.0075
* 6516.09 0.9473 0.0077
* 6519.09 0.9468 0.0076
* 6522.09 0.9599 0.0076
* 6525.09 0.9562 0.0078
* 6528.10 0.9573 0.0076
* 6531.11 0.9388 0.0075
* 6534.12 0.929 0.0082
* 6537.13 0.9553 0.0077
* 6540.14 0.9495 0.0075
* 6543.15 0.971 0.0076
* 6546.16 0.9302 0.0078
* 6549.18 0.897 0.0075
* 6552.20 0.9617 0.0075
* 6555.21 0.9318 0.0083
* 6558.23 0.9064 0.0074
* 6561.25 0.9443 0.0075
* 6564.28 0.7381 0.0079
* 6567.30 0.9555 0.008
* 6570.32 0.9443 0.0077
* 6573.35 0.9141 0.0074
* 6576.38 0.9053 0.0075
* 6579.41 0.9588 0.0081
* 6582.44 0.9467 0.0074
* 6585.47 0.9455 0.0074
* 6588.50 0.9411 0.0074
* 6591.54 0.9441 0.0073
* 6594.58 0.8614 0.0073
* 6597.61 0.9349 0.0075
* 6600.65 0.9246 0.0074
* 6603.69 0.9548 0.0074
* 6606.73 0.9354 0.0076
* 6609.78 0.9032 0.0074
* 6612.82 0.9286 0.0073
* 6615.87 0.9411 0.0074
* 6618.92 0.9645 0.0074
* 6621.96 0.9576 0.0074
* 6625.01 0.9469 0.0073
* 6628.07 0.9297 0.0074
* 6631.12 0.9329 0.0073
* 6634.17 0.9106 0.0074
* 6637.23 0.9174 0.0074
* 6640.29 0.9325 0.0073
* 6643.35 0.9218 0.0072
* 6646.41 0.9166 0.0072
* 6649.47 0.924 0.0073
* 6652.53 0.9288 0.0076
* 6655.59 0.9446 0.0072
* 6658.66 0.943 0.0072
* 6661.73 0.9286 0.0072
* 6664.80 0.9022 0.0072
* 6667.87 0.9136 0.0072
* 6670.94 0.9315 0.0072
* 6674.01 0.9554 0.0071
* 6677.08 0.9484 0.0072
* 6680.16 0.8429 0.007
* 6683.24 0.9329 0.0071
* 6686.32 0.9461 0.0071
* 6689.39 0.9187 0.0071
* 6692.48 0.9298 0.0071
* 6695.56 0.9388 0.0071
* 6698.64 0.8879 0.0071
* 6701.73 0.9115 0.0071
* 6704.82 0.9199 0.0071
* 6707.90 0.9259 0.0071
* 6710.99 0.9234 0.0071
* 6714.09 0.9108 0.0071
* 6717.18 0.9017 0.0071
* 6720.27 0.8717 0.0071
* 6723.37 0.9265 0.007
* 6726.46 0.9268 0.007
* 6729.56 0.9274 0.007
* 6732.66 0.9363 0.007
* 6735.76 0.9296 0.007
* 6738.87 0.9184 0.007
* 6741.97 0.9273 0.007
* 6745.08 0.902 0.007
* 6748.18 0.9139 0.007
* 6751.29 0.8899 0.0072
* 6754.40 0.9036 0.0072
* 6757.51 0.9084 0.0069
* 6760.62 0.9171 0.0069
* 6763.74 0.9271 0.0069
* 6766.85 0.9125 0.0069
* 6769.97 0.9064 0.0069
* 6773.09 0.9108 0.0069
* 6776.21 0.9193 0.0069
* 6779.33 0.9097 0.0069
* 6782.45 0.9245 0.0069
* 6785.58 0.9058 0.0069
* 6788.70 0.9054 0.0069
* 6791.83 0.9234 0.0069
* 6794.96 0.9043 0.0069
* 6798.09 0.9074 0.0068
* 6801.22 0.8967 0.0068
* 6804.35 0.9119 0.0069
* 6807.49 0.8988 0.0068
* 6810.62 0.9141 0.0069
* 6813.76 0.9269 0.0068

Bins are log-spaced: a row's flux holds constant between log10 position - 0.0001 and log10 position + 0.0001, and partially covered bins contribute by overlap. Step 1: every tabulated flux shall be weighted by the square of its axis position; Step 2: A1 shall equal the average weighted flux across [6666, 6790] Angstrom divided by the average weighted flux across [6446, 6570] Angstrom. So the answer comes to 1.1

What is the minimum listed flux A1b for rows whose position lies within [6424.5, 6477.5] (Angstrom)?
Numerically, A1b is 0.8274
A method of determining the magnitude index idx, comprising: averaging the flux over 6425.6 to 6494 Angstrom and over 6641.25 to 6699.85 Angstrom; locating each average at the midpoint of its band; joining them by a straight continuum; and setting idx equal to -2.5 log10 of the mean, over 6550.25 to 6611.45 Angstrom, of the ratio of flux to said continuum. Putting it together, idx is 0.00 mag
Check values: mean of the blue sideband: 0.926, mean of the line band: 0.922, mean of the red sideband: 0.924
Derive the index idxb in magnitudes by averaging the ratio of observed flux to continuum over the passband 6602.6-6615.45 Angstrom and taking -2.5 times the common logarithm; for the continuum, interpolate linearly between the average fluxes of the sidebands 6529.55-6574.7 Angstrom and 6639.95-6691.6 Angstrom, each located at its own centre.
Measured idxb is -0.006 mag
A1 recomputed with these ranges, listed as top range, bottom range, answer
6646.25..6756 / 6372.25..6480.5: 1.08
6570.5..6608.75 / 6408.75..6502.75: 1.06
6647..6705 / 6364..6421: 1.09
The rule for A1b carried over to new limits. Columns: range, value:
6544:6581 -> 0.7381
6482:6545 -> 0.7936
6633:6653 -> 0.9106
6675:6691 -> 0.8429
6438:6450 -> 0.8322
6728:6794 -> 0.8899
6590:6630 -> 0.8614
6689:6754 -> 0.8717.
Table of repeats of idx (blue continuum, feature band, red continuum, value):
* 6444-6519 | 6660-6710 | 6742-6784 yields -0.009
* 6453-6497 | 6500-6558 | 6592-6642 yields -0.016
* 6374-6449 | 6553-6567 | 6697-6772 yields 0.036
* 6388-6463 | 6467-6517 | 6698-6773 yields 0.002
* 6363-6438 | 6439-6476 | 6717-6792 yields 0.015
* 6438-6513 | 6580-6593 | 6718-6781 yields -0.037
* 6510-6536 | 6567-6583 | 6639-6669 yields 0.003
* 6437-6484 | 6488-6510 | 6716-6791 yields 0.026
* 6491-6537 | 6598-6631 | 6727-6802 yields -0.023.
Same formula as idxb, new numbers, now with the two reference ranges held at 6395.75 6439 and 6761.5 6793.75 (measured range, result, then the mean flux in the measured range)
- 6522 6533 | -0.04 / 0.951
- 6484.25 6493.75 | -0.04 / 0.954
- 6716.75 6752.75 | 0.00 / 0.915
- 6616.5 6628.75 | -0.04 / 0.95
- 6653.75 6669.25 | -0.01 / 0.926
